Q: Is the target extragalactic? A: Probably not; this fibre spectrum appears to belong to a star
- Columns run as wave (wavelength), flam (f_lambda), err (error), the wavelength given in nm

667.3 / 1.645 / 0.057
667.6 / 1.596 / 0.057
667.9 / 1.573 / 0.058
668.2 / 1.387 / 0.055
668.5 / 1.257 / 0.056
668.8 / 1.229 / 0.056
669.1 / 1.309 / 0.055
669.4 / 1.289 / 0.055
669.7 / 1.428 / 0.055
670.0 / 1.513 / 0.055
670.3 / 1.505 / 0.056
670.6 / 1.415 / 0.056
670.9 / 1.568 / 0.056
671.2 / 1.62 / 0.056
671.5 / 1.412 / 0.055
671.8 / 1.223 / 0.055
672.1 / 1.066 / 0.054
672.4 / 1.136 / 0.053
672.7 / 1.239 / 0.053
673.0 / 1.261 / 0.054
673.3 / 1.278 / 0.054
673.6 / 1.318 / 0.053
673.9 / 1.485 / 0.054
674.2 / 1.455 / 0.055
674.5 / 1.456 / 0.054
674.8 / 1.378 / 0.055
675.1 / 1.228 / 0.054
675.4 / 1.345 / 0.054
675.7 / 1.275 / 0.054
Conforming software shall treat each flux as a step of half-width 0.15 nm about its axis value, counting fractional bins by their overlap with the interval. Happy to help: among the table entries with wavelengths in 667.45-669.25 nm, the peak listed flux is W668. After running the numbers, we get 1.596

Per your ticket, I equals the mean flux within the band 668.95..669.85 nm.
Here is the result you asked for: 1.34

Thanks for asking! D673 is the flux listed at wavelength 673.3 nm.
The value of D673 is 1.278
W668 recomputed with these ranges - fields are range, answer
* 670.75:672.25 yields 1.62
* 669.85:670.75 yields 1.513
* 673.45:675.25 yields 1.485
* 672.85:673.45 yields 1.278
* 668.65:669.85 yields 1.428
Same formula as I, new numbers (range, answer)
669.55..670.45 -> 1.48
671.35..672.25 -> 1.23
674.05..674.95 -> 1.43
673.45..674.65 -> 1.43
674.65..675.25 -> 1.3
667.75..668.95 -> 1.36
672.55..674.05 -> 1.32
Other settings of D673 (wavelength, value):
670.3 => 1.505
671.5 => 1.412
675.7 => 1.275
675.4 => 1.345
